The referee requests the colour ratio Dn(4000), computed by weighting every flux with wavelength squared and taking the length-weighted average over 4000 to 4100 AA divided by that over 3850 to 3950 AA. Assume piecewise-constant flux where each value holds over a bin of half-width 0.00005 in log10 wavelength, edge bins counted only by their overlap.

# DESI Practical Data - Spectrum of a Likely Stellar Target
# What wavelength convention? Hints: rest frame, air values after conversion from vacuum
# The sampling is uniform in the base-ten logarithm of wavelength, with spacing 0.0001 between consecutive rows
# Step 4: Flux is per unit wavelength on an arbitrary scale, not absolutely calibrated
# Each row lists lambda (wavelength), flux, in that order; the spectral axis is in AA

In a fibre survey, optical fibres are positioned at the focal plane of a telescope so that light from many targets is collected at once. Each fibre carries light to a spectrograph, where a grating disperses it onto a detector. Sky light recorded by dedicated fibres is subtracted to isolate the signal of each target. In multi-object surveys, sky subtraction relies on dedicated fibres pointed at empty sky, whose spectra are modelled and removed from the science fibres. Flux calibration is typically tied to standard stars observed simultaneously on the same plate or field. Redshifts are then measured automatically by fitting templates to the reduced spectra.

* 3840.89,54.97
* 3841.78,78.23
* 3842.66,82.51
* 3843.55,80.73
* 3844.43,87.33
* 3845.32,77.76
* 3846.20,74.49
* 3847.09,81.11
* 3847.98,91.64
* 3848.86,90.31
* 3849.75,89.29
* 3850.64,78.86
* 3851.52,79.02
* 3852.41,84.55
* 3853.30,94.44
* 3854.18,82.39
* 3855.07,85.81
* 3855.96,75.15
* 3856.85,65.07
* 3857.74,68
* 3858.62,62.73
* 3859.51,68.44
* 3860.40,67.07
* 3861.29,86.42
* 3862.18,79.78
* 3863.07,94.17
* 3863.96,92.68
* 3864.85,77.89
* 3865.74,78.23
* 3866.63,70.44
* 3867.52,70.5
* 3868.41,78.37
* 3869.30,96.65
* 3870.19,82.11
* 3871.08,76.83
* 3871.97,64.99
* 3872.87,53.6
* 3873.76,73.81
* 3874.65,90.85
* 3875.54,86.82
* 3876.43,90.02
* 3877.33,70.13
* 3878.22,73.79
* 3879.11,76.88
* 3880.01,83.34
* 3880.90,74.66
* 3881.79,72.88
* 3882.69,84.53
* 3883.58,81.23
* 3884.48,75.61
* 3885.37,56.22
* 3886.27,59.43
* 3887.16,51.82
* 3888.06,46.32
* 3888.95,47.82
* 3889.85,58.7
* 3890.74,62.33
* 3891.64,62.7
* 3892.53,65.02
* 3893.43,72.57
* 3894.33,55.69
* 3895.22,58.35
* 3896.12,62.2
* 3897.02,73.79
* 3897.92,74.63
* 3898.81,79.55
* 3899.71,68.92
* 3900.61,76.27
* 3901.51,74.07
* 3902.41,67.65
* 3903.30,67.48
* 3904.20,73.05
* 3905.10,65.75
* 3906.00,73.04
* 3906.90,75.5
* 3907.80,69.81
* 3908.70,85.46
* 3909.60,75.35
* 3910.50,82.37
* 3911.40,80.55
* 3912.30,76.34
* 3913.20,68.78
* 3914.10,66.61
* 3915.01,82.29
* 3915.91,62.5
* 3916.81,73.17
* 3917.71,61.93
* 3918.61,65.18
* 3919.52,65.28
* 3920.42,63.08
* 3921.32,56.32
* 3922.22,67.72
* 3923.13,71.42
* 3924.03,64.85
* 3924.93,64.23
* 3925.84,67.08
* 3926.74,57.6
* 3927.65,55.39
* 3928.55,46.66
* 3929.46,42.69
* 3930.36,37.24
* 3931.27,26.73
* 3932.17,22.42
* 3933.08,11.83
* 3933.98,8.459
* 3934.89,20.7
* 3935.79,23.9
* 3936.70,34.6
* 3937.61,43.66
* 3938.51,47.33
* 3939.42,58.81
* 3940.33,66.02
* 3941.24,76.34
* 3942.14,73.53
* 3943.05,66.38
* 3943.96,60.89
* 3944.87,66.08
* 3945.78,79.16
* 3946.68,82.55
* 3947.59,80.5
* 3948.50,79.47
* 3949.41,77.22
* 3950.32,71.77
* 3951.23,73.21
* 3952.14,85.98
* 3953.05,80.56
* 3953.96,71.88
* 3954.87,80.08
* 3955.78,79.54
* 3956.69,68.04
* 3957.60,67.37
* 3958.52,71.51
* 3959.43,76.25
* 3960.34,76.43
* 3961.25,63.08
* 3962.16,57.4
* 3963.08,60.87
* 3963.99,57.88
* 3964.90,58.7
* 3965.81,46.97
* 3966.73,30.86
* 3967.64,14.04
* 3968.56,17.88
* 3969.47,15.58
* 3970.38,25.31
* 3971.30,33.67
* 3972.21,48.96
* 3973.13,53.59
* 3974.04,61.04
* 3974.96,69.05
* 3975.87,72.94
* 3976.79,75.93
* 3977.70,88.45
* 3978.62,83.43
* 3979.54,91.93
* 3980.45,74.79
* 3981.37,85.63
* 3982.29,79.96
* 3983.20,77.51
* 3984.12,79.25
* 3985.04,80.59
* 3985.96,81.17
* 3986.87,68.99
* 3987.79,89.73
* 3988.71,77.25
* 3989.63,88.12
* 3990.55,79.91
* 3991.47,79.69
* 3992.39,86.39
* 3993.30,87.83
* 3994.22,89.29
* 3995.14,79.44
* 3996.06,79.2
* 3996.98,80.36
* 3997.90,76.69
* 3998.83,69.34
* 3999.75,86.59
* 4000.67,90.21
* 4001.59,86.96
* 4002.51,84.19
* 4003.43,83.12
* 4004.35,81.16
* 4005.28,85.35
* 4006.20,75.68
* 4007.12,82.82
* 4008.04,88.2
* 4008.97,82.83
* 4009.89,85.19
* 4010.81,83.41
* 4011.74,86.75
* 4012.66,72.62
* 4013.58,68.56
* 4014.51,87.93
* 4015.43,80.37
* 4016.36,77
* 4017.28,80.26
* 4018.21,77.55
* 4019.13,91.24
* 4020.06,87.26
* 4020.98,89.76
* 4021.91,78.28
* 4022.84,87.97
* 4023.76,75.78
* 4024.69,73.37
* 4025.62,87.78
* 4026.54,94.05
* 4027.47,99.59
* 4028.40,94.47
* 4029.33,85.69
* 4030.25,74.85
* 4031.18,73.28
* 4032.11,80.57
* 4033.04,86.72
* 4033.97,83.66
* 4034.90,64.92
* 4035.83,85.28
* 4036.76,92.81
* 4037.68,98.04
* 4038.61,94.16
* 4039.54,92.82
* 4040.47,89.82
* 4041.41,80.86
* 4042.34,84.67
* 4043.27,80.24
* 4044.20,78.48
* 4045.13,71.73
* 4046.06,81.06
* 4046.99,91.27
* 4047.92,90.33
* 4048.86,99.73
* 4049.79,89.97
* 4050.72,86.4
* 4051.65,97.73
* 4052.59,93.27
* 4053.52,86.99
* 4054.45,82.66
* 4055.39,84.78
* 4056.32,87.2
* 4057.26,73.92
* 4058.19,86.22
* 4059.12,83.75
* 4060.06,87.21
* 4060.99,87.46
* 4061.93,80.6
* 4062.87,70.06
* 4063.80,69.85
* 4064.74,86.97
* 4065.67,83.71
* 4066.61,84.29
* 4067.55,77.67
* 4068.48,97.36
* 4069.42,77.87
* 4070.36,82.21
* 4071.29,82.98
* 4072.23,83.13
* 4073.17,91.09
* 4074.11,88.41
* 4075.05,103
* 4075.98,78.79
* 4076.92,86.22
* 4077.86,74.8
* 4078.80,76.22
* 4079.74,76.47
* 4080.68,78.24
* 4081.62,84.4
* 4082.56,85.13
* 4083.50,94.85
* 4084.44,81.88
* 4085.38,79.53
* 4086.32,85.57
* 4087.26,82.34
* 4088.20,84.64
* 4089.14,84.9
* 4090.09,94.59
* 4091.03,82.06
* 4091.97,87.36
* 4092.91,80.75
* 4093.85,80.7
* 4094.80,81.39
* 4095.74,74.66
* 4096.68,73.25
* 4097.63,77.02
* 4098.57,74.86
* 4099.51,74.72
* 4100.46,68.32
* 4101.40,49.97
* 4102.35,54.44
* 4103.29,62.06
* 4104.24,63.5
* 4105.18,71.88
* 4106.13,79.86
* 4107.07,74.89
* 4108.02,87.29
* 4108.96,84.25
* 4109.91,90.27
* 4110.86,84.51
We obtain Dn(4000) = 1.3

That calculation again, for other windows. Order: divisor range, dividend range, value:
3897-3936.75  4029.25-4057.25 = 1.50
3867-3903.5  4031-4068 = 1.30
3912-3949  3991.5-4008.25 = 1.50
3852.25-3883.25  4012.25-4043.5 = 1.17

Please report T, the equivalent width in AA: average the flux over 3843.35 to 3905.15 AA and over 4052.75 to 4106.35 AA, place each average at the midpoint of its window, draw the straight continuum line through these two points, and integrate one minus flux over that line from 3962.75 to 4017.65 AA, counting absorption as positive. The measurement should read 3.8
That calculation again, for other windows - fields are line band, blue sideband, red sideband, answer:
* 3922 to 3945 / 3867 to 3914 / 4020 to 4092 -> 8.0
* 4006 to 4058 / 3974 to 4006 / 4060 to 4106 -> -2.6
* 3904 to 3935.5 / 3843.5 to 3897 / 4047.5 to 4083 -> 7.2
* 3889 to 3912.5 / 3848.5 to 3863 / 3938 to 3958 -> 1.7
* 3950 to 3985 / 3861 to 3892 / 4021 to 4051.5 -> 7.1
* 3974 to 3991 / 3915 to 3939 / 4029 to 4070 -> -3.8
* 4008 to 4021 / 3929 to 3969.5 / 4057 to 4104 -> -2.6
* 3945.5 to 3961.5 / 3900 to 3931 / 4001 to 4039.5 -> -0.6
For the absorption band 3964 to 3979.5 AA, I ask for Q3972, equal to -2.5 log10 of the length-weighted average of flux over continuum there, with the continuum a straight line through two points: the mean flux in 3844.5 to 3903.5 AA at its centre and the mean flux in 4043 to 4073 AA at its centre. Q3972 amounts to 0.482 mag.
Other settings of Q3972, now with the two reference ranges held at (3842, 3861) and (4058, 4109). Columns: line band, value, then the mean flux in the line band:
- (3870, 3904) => 0.14 mag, 69.8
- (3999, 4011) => -0.05 mag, 84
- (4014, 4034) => -0.05 mag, 83.9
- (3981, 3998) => -0.02 mag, 81.5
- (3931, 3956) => 0.33 mag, 59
